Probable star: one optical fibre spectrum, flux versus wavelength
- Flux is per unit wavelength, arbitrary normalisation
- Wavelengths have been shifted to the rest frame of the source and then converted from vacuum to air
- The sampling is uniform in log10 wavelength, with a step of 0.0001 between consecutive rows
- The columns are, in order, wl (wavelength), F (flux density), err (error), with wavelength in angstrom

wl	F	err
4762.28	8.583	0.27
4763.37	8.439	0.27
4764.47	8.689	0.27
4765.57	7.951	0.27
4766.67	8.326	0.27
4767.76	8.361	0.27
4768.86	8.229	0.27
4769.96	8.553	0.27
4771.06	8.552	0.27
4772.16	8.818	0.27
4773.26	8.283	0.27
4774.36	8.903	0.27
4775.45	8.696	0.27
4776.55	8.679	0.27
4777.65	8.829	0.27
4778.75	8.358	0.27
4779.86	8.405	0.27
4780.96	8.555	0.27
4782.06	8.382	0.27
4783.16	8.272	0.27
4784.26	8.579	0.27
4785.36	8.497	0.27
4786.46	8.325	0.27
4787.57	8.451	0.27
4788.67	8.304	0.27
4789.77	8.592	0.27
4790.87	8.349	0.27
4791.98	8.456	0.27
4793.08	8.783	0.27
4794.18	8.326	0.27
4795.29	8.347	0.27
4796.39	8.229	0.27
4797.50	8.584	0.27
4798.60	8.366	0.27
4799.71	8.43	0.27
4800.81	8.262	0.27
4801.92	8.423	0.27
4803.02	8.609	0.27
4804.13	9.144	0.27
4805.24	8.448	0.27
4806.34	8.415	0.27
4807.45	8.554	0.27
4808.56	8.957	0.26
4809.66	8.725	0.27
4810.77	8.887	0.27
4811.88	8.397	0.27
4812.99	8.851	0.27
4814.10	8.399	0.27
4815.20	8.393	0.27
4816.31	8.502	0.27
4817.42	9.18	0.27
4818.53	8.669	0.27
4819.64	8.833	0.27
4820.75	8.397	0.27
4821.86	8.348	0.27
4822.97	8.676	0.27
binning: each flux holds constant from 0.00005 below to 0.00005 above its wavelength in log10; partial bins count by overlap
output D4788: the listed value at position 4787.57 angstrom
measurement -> 8.451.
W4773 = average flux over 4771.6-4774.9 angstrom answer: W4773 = 8.66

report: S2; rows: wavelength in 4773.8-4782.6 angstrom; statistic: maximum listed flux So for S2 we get 8.903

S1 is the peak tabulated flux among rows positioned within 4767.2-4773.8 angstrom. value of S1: 8.818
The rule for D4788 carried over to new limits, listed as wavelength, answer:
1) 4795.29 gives 8.347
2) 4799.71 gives 8.43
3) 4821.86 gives 8.348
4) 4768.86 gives 8.229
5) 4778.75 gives 8.358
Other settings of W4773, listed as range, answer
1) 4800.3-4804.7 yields 8.6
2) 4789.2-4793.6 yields 8.55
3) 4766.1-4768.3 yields 8.36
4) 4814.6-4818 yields 8.7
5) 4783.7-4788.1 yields 8.46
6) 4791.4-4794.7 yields 8.52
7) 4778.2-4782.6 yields 8.41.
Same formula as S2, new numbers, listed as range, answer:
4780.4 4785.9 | 8.579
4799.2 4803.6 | 8.609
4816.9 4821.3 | 9.18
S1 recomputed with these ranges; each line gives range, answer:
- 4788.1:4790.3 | 8.592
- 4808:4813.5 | 8.957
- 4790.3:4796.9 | 8.783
